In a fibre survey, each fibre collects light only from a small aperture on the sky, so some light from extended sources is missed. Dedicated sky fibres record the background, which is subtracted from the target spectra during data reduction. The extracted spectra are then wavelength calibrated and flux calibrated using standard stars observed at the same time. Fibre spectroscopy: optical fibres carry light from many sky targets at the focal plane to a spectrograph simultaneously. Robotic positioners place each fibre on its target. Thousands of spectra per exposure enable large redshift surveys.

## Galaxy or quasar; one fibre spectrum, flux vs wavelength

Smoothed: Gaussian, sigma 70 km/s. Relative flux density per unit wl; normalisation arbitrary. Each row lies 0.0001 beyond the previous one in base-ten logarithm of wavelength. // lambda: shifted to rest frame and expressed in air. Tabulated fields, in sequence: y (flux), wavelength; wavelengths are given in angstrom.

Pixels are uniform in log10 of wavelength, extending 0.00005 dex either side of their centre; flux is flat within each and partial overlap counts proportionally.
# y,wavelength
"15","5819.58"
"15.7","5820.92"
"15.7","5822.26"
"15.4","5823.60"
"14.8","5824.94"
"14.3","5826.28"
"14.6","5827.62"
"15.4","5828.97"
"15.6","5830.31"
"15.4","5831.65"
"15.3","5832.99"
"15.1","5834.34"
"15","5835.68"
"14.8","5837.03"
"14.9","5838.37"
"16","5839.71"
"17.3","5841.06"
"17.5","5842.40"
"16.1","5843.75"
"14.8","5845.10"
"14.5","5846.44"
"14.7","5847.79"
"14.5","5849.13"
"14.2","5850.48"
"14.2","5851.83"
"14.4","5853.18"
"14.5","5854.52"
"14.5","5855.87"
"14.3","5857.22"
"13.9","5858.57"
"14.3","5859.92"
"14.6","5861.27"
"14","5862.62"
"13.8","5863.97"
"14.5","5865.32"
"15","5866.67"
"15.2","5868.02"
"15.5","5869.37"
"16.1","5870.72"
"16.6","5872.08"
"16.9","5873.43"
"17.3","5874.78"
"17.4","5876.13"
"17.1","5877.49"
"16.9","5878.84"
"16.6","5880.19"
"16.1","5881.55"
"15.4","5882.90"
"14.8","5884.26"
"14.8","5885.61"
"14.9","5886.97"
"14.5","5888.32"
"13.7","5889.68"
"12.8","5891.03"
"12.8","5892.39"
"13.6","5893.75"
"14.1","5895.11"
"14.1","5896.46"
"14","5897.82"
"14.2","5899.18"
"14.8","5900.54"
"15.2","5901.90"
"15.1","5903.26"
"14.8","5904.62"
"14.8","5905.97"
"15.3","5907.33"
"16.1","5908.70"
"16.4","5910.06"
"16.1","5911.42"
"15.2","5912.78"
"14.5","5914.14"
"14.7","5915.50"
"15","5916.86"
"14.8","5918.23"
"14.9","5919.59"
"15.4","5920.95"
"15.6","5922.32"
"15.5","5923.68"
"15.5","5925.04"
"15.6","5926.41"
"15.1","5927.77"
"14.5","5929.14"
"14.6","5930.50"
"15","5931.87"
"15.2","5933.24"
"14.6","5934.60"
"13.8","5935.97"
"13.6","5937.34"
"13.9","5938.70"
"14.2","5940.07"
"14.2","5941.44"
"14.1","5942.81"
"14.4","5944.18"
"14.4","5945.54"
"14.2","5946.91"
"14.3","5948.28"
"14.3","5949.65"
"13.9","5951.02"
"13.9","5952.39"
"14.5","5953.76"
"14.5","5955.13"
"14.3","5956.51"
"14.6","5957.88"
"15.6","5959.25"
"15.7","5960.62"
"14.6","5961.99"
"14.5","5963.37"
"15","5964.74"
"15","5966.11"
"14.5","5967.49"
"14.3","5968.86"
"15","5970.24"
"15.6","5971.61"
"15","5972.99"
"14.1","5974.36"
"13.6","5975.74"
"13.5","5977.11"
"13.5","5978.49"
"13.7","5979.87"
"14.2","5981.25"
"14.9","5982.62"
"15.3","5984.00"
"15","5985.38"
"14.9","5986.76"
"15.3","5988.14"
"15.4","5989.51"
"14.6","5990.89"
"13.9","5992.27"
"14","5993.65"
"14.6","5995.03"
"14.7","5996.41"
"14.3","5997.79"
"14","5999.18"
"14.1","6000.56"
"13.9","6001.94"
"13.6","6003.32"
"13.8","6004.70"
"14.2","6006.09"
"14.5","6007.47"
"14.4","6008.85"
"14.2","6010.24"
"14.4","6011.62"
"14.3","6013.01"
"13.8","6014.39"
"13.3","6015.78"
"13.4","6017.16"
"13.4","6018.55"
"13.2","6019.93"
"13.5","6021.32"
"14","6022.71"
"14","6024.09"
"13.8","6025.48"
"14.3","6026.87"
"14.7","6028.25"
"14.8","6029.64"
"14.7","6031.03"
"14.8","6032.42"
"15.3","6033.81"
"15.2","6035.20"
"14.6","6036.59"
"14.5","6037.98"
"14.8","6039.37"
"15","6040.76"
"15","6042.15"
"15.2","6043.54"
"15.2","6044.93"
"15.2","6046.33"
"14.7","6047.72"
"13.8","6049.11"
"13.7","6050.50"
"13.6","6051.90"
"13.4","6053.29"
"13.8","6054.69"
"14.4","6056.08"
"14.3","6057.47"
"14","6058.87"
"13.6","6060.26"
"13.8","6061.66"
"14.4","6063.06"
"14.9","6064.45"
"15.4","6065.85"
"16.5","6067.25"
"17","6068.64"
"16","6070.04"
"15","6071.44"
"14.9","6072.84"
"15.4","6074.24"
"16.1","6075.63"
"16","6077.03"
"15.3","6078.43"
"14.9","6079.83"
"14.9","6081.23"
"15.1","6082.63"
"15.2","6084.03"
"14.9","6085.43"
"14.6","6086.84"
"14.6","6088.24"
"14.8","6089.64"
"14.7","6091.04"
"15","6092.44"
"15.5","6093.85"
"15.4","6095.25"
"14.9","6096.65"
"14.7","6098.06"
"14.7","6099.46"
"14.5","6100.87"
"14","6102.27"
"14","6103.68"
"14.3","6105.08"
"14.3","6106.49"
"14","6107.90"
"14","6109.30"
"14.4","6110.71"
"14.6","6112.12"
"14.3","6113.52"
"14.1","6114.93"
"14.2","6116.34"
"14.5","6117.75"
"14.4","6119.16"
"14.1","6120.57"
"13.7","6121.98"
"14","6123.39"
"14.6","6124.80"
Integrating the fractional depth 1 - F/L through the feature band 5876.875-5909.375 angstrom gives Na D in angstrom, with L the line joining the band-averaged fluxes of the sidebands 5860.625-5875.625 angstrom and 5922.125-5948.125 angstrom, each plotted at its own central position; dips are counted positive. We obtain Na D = 0.6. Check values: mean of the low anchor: 15.4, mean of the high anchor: 14.6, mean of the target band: 14.8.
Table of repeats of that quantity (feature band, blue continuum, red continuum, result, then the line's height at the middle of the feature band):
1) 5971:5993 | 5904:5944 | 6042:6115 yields 0.49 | 14.9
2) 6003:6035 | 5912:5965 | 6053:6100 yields 1.54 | 14.8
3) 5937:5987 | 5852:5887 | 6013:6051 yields 1.14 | 14.8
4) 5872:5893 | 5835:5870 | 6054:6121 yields -0.91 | 14.9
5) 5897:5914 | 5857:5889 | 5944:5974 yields 0.01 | 15.1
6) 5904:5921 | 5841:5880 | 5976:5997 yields -0.29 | 15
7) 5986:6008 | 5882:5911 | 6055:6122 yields 0.49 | 14.7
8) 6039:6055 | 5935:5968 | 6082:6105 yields 0.22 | 14.7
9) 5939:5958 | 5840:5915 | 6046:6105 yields 0.92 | 15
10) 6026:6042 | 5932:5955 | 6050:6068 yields -0.55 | 14.3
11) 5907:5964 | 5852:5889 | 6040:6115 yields 1.33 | 15.1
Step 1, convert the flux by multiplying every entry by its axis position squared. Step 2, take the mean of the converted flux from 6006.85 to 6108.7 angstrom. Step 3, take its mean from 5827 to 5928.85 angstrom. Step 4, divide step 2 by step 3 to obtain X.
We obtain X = 1.03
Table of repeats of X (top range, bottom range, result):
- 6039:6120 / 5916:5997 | 1.05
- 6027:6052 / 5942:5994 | 1.04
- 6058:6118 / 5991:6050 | 1.06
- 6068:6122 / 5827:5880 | 1.05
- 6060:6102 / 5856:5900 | 1.08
